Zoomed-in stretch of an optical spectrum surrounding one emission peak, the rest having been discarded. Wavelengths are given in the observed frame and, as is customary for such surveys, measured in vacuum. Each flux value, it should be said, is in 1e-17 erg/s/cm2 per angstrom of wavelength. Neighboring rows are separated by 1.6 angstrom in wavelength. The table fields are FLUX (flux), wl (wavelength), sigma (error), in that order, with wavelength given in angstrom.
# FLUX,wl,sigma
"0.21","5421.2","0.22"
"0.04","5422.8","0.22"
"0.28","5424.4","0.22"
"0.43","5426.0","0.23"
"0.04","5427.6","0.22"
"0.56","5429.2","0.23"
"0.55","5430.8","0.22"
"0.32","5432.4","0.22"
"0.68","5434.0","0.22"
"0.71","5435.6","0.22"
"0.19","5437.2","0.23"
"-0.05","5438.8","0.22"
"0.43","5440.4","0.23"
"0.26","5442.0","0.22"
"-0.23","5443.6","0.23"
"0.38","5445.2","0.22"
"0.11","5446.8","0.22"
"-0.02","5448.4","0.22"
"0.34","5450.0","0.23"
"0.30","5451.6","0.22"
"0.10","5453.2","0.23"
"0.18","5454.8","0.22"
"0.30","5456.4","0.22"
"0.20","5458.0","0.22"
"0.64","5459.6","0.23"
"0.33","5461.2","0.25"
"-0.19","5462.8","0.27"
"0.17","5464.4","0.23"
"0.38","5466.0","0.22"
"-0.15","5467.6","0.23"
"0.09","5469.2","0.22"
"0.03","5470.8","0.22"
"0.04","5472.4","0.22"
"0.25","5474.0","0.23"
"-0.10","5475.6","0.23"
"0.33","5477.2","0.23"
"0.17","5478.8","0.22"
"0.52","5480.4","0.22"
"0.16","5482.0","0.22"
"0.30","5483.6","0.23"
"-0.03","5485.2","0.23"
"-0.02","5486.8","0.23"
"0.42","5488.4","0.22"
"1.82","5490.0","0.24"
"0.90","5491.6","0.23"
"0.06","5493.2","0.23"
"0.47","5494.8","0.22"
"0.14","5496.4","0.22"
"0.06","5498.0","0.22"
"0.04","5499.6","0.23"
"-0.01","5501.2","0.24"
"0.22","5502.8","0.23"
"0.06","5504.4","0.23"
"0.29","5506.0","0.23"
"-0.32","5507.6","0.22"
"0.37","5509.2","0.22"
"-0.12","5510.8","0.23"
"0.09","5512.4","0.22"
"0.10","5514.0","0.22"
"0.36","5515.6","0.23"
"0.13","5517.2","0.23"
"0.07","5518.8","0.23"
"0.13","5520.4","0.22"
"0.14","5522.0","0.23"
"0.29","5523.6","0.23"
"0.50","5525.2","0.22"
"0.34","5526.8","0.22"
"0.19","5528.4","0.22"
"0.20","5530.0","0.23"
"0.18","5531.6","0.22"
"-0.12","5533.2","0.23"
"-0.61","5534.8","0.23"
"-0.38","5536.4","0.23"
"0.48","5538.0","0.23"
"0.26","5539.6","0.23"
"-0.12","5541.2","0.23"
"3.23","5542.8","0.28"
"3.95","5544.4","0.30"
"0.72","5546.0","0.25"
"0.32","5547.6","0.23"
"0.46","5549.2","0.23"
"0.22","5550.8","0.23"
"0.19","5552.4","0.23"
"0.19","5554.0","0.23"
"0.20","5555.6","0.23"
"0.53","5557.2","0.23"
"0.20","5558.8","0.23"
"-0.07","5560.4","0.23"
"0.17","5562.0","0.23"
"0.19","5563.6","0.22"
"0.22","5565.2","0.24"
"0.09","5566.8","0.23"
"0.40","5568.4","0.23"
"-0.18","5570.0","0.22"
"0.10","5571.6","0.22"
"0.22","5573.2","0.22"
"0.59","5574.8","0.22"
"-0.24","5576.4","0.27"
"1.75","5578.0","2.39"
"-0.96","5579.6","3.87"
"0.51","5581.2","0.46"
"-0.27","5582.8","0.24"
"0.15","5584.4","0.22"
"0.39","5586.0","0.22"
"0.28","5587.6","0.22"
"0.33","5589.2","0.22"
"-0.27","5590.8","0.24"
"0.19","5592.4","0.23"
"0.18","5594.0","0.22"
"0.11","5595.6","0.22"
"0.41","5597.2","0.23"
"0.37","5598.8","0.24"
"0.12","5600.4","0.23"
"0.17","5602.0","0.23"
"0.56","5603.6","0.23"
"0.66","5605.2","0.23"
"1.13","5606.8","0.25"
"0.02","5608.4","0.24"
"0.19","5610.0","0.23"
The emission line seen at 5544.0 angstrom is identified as [O III] 5007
